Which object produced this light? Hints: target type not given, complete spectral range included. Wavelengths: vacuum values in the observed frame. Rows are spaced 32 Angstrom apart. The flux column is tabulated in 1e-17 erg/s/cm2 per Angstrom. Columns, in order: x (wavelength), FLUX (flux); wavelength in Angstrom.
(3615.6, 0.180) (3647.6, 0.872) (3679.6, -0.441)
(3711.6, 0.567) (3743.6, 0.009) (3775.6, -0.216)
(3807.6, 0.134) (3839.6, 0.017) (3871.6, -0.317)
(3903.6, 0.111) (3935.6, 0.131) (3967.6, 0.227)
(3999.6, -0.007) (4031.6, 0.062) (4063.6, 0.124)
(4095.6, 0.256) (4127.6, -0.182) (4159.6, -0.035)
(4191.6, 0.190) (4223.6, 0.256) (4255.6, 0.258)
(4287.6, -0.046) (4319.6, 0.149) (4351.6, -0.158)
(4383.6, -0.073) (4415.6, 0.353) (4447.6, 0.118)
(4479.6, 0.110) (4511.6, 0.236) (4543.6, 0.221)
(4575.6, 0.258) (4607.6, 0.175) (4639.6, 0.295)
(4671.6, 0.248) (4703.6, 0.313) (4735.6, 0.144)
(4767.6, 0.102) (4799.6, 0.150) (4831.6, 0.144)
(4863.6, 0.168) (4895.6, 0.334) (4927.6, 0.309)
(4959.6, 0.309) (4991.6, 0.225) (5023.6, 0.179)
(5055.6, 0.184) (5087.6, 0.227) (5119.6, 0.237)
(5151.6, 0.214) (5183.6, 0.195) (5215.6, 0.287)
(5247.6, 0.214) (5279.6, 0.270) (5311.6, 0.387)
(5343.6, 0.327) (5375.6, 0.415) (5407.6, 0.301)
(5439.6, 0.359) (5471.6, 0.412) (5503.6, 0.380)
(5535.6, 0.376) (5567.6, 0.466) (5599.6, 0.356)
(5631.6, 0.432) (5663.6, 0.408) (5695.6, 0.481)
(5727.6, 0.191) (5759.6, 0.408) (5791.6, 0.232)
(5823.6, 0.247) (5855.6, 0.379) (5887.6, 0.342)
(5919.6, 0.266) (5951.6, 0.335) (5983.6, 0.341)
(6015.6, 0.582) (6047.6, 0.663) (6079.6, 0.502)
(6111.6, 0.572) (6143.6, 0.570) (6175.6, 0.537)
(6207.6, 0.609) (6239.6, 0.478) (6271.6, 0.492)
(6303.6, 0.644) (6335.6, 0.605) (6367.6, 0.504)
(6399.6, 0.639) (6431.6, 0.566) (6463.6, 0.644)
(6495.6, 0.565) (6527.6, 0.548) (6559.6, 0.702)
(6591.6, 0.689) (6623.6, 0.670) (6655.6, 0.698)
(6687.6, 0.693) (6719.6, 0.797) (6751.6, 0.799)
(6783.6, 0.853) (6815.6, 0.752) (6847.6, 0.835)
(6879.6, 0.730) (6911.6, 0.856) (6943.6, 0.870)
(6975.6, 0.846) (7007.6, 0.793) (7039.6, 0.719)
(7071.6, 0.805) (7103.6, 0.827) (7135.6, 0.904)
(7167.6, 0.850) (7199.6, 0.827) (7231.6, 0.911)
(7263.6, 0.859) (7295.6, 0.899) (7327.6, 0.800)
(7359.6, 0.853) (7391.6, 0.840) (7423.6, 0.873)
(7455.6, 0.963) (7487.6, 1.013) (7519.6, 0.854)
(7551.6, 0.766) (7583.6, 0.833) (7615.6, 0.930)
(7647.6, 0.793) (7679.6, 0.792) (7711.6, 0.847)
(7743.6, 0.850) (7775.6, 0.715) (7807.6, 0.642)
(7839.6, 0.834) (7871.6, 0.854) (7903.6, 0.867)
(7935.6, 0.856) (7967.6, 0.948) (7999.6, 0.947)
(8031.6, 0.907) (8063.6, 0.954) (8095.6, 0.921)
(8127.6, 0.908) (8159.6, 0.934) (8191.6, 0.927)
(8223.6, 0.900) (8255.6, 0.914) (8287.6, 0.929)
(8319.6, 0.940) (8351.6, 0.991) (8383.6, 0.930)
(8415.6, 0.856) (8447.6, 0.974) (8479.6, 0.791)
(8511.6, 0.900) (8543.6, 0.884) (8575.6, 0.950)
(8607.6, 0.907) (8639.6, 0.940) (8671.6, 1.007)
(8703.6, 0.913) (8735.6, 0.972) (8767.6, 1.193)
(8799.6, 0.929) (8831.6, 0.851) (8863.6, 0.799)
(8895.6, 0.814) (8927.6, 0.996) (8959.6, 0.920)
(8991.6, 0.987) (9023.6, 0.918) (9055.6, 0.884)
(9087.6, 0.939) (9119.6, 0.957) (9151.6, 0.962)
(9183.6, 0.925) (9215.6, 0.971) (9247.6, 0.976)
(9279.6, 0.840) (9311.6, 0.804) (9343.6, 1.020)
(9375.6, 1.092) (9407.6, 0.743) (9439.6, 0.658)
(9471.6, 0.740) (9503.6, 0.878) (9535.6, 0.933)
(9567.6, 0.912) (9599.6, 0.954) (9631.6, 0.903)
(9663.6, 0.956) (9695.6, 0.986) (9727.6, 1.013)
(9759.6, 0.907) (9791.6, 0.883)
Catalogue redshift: 0.51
